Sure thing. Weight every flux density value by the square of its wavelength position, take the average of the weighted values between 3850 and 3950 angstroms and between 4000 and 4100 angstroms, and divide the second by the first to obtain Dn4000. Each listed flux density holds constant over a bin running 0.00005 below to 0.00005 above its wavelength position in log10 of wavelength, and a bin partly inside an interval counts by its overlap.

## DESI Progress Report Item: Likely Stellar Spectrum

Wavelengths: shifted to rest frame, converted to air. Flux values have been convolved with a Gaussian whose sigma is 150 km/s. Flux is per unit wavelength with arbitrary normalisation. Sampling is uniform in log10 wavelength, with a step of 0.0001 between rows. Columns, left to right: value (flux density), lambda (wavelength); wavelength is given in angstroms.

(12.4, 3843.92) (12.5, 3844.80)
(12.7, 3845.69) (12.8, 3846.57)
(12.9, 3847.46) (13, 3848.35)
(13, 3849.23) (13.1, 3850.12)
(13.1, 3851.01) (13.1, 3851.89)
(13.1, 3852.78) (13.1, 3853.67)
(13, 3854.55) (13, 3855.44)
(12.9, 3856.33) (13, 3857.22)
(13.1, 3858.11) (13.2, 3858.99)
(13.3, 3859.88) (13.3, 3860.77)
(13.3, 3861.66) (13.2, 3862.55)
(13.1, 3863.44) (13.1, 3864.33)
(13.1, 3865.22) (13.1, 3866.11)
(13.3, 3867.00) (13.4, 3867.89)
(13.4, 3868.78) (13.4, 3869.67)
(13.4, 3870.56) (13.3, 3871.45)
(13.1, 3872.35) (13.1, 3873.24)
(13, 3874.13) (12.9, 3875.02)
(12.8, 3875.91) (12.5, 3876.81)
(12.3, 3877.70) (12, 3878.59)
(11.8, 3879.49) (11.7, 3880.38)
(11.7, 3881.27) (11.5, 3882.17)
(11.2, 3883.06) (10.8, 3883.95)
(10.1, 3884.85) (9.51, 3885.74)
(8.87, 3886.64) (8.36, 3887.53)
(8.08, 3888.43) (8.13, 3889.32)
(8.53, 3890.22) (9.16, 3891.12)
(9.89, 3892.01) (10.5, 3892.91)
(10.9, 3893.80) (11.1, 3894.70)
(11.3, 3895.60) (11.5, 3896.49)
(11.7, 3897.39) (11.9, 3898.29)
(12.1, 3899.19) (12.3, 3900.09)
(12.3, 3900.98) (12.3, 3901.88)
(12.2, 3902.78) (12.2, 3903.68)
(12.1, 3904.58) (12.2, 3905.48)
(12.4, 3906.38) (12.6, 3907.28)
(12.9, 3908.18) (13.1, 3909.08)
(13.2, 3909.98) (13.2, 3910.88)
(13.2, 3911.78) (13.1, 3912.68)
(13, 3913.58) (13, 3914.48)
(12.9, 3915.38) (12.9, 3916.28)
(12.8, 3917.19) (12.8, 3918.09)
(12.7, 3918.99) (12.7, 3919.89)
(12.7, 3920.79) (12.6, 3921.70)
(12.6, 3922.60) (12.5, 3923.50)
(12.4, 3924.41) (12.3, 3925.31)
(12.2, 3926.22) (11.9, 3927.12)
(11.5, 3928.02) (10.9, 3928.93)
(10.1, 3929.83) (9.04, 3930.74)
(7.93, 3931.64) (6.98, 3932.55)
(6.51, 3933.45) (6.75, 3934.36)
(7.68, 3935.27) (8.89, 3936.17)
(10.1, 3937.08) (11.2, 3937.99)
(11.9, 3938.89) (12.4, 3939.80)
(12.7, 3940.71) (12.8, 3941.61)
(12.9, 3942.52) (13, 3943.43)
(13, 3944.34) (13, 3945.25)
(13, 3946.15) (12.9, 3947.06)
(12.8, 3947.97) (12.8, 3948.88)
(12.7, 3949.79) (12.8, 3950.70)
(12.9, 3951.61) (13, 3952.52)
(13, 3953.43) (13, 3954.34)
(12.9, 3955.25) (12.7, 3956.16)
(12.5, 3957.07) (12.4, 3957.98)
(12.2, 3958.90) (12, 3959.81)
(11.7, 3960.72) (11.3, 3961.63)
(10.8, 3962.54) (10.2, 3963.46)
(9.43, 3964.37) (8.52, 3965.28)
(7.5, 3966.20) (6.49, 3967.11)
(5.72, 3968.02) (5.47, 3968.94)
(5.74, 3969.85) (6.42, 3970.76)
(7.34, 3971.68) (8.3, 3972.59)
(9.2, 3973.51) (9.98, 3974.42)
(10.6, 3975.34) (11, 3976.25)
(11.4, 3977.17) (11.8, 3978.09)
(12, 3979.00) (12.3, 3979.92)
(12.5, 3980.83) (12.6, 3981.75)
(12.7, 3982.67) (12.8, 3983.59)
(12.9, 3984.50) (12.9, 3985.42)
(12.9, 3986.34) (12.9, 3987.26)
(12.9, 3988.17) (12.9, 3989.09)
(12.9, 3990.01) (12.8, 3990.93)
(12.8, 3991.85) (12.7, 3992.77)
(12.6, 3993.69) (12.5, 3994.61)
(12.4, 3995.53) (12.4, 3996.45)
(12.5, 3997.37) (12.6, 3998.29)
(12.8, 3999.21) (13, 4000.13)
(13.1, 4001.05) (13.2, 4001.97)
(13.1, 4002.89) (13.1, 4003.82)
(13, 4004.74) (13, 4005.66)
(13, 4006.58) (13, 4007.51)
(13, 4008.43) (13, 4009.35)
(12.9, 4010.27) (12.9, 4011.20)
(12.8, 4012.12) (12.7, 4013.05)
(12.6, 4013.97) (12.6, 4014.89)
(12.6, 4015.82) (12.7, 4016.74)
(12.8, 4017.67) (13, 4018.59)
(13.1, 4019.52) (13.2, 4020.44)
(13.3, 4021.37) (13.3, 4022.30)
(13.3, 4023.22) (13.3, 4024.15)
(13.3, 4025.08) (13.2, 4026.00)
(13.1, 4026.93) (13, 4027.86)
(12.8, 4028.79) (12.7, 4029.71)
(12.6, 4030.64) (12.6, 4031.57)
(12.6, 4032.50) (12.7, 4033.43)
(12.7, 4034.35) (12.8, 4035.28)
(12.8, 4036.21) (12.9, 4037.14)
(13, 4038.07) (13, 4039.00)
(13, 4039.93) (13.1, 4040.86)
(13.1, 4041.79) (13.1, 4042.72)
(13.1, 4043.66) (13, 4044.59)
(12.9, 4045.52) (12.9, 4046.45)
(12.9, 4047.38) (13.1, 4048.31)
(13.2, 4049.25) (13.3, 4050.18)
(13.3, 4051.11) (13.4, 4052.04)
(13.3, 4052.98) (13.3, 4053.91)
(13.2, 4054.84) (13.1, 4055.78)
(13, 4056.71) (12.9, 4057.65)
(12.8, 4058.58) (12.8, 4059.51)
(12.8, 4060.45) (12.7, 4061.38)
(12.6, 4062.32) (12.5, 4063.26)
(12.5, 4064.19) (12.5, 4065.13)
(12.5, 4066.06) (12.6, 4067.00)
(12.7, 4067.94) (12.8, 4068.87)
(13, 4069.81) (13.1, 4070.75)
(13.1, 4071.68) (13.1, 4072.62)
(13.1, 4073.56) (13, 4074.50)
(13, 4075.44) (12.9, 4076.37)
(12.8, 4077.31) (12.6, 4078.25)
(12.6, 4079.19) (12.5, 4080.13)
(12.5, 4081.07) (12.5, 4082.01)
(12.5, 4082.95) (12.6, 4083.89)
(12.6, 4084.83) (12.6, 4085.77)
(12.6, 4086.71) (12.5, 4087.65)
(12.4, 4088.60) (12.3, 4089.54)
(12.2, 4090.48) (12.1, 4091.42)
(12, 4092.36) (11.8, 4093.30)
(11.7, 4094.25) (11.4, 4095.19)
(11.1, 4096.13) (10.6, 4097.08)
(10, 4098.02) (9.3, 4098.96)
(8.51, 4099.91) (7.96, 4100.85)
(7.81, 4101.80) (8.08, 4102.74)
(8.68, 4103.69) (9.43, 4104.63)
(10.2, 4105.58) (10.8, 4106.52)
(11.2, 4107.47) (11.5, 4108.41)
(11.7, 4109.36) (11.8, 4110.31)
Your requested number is 1.15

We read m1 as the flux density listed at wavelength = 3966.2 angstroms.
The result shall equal 7.5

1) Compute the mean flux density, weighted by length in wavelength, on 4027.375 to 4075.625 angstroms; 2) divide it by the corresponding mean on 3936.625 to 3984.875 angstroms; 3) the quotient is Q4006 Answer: 1.2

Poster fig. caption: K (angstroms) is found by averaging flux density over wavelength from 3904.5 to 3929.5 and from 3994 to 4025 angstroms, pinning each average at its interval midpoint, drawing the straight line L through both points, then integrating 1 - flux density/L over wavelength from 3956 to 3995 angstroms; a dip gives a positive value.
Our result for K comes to 5.8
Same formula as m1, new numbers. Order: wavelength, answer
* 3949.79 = 12.7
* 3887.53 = 8.36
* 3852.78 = 13.1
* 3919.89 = 12.7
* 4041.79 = 13.1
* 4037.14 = 12.9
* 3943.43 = 13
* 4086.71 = 12.6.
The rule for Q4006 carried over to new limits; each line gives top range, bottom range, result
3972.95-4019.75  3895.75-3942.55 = 1.07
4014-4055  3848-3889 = 1.05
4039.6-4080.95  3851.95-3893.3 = 1.08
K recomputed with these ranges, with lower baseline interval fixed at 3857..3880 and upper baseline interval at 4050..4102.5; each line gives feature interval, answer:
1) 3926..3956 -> 3.21 angstroms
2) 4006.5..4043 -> -1.46 angstroms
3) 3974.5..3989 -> 0.41 angstroms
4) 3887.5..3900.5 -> 2.51 angstroms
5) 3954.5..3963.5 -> 0.49 angstroms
